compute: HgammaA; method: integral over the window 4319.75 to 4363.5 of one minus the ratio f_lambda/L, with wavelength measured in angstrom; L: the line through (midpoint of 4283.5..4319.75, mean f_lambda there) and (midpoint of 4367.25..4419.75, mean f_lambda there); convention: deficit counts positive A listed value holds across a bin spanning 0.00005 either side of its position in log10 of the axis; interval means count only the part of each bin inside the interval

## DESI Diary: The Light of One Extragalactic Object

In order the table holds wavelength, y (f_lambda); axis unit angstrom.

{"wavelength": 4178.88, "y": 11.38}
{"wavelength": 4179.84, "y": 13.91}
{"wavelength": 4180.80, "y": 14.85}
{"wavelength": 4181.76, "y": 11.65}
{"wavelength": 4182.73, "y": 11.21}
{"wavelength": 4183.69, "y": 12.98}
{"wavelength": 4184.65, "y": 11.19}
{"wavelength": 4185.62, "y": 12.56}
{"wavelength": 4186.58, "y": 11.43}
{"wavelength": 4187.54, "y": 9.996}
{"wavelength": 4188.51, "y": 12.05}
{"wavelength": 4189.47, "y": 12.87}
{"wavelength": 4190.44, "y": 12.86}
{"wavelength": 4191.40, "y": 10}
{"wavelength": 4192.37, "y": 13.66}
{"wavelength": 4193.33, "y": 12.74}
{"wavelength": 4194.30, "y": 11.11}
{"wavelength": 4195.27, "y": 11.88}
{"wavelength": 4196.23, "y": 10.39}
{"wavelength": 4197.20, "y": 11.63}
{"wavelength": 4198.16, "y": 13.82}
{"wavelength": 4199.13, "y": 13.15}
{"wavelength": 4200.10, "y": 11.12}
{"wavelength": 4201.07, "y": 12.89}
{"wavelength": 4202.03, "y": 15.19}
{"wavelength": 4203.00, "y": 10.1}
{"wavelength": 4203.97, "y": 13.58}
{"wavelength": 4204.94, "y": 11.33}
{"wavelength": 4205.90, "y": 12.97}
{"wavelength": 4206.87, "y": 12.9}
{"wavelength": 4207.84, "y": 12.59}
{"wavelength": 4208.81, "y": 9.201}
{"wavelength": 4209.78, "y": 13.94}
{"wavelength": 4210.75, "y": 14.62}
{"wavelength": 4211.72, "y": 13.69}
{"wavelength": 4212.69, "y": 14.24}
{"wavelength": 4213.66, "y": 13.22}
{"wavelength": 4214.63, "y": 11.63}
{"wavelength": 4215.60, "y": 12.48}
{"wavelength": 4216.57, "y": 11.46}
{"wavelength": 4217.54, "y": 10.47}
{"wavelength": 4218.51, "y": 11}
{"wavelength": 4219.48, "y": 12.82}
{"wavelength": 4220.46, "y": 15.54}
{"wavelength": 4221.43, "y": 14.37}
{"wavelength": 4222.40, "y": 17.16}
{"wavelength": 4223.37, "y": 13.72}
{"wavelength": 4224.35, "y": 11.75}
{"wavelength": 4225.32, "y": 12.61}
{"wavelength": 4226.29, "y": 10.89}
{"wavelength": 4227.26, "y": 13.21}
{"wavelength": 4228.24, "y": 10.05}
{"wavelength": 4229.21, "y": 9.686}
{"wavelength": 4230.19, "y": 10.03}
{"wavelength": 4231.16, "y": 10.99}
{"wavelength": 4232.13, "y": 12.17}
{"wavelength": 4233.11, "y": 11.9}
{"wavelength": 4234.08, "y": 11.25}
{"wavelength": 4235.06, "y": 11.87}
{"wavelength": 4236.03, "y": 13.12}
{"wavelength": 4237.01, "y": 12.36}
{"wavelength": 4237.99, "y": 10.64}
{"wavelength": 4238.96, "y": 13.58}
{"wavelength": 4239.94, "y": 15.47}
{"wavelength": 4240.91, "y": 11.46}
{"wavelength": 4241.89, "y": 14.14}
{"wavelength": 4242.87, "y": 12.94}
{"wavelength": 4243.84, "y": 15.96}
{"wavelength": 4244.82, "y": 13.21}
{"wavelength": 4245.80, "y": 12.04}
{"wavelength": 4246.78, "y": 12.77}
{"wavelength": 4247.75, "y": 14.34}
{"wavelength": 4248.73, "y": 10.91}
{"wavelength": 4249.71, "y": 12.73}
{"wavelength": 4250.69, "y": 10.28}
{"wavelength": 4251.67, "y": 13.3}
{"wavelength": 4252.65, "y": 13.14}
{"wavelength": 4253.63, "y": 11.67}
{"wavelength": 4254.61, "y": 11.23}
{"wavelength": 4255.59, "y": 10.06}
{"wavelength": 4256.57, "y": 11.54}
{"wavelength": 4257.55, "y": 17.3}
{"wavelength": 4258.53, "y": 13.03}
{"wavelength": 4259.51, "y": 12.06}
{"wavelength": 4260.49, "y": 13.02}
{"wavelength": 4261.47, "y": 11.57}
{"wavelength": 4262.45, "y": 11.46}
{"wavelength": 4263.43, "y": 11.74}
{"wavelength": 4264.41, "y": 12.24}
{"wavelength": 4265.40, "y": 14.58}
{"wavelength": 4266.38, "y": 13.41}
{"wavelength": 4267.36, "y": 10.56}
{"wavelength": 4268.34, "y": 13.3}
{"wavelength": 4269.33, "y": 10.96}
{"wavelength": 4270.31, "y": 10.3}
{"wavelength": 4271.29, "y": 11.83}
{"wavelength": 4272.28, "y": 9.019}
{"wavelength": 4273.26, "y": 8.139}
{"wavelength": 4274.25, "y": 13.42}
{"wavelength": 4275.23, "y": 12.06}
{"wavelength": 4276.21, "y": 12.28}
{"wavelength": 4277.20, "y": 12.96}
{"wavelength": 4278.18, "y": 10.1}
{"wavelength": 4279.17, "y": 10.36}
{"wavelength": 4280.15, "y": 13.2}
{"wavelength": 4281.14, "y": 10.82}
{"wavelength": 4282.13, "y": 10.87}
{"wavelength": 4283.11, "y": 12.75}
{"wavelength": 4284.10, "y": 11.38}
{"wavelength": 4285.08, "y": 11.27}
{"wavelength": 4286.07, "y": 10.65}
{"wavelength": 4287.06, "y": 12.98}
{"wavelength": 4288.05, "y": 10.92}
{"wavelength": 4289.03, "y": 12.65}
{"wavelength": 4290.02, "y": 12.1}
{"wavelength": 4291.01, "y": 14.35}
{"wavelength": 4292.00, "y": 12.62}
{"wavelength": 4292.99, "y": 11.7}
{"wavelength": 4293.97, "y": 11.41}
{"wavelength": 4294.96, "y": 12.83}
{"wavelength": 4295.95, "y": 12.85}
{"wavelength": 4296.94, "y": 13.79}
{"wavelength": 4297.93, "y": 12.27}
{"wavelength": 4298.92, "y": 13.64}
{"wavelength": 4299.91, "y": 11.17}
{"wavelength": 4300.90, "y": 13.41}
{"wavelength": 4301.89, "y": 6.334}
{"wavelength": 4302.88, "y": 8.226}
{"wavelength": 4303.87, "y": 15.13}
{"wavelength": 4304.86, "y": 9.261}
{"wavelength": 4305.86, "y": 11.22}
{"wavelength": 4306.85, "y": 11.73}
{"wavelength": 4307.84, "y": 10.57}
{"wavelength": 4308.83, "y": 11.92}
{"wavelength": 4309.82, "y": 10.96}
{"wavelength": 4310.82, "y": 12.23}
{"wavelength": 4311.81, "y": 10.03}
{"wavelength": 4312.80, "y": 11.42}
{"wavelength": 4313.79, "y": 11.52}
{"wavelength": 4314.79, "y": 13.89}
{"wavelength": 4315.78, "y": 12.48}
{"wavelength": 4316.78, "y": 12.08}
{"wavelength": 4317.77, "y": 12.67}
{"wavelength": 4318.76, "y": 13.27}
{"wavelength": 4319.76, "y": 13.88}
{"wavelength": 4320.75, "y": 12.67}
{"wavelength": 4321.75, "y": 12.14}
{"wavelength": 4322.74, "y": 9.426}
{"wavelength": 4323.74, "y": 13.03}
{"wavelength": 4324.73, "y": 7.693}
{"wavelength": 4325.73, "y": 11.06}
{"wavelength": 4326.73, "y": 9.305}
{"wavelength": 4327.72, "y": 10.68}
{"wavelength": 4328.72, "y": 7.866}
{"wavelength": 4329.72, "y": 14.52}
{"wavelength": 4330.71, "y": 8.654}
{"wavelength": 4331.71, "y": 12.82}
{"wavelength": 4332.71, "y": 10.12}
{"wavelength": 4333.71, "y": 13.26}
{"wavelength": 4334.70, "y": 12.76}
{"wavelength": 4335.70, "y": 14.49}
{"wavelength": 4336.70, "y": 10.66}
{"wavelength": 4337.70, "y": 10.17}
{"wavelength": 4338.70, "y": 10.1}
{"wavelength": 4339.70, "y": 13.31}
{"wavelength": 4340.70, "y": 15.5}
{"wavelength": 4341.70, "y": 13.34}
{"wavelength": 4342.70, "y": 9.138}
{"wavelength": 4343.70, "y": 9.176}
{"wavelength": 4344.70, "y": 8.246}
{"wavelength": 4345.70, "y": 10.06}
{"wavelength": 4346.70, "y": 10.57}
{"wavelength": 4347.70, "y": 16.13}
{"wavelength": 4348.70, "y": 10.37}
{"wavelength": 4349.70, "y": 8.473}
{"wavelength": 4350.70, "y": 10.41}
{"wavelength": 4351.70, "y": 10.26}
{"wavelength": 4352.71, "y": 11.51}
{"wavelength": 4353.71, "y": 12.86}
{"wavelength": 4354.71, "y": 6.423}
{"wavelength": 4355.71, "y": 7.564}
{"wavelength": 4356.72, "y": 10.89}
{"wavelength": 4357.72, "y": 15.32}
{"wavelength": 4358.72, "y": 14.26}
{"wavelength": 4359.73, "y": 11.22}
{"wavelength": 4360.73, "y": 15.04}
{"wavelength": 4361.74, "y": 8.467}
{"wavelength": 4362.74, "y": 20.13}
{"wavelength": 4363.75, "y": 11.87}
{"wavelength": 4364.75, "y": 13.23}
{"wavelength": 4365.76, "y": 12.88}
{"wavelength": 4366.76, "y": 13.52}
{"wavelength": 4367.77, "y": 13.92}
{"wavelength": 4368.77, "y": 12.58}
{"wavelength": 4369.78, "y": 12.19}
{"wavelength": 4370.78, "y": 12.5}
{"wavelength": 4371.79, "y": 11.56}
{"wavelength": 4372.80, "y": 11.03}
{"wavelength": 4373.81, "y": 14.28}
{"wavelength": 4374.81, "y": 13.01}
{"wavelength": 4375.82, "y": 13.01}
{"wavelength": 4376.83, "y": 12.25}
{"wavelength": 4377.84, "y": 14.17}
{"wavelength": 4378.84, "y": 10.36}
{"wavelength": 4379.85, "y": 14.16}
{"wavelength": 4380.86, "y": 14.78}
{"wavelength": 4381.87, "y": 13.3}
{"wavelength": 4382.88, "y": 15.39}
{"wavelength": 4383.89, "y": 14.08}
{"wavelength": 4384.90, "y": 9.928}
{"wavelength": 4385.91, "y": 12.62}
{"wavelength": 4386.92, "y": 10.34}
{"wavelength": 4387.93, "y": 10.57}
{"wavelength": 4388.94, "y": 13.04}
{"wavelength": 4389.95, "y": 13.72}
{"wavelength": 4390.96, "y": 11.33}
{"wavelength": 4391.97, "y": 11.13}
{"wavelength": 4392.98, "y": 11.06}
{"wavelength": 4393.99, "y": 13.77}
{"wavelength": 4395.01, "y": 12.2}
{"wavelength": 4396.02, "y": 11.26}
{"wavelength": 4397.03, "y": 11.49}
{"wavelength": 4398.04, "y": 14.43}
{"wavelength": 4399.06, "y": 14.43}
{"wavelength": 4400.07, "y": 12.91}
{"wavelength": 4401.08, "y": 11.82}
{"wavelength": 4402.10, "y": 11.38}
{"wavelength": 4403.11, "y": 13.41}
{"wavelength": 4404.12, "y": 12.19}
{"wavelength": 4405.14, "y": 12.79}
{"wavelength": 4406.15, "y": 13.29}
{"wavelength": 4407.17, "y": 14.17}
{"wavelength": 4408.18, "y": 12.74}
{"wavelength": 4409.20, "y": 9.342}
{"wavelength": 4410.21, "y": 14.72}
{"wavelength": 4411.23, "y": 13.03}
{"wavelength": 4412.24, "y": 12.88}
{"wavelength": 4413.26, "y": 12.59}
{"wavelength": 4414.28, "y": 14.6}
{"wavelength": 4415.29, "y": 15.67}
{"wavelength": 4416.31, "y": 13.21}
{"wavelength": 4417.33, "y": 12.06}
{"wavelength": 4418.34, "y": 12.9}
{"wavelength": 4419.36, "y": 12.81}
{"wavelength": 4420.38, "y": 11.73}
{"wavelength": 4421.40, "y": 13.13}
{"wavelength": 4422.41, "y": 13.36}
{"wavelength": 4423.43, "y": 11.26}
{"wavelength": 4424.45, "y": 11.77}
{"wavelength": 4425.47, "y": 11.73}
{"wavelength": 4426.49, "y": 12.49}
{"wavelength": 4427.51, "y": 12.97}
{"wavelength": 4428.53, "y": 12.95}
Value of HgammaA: 2.96 angstrom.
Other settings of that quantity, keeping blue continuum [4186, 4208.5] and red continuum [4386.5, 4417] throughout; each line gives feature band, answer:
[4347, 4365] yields 1.0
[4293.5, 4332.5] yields 2.9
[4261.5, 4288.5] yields 1.6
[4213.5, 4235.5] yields 0.1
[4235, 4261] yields -1.0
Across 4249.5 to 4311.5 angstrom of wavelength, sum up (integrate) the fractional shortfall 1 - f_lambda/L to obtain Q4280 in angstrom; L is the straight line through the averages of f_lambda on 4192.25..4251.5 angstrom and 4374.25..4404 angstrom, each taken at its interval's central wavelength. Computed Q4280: 3.4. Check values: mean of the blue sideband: 12.5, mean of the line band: 11.8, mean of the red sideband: 12.6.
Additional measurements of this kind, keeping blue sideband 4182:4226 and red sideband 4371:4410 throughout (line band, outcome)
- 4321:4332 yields 1.6 angstrom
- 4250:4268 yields 0.2 angstrom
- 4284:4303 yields 0.9 angstrom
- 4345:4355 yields 1.4 angstrom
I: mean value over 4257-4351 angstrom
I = 11.7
